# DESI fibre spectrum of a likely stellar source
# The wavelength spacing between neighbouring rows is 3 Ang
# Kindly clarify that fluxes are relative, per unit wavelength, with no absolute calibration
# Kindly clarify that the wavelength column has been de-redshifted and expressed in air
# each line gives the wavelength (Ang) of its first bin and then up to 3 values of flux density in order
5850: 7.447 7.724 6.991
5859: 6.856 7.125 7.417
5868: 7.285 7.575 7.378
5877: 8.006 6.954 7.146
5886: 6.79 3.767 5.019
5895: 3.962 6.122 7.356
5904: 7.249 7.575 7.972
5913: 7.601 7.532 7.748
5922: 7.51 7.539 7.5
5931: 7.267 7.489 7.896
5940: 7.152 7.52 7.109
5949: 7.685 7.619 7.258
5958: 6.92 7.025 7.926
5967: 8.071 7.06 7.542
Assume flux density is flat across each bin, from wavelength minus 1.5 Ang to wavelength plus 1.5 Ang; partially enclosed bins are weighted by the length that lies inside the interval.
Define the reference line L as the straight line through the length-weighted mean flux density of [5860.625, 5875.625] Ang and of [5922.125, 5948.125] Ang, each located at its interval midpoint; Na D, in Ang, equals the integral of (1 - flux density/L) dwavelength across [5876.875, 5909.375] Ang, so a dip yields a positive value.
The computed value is 4.66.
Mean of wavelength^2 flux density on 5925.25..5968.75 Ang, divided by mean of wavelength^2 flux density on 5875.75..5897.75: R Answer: 1.28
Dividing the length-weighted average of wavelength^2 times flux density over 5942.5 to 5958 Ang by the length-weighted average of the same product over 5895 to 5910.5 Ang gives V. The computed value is 1.1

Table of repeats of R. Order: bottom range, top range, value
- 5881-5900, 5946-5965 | 1.36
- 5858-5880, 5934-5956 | 1.04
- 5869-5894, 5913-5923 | 1.18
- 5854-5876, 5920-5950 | 1.05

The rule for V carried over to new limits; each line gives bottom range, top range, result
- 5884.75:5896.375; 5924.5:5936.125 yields 1.56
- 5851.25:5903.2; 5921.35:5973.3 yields 1.14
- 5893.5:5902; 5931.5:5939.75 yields 1.34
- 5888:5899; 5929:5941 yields 1.61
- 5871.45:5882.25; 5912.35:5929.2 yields 1.03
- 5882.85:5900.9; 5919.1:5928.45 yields 1.39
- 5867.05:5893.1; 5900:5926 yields 1.15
